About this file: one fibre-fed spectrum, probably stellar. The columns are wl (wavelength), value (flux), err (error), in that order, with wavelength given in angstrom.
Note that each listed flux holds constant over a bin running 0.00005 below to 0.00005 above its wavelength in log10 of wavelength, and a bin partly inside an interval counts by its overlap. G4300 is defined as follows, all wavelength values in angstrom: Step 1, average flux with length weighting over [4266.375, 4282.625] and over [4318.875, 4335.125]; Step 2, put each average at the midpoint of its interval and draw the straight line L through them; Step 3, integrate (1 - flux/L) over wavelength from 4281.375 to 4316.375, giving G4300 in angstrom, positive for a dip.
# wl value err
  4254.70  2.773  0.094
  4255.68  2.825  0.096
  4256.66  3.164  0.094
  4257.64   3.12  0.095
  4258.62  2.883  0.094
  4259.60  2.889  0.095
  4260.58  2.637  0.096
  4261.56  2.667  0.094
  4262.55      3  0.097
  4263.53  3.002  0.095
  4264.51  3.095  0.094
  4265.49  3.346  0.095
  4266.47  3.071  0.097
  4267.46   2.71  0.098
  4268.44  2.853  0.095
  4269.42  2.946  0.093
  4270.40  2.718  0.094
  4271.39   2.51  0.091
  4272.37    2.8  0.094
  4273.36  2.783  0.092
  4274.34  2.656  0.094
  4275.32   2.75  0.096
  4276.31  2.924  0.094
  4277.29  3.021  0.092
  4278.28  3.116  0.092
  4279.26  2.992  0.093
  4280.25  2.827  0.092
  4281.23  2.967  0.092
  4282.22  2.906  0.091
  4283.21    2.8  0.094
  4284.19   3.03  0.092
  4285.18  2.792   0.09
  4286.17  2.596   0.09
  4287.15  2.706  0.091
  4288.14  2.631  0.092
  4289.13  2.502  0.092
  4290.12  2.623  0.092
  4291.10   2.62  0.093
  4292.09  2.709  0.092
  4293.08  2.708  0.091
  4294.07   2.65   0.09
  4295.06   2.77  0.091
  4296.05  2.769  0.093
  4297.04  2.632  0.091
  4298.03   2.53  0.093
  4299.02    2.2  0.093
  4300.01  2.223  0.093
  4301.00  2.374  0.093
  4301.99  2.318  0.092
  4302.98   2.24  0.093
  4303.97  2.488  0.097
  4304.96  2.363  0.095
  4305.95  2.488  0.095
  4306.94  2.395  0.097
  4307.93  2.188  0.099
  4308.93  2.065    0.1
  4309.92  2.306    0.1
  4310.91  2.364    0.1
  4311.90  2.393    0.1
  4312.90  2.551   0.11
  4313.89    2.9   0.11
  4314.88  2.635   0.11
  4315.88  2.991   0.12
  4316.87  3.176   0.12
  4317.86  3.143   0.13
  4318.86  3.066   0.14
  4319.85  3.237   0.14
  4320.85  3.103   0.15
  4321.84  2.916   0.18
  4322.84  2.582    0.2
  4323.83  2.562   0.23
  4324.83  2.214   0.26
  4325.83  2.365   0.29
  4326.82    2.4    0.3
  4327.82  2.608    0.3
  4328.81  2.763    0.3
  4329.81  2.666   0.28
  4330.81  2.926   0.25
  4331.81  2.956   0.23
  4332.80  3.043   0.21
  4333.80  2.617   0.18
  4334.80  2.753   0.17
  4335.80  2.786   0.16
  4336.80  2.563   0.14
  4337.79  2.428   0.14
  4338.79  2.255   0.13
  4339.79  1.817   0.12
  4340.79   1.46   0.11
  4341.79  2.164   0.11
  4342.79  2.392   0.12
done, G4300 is 3.0 angstrom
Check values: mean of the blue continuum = 2.85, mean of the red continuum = 2.74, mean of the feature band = 2.56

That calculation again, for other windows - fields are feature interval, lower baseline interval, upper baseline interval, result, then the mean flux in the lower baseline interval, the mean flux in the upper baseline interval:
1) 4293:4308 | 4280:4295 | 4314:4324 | 1.9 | 2.74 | 2.95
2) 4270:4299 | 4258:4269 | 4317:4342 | 0.8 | 2.93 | 2.63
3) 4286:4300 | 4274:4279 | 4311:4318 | 1.2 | 2.91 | 2.79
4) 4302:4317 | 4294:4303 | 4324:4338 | 0.3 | 2.47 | 2.65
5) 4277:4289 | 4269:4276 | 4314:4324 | -0.3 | 2.74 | 2.95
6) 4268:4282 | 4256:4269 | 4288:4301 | -0.2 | 2.96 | 2.57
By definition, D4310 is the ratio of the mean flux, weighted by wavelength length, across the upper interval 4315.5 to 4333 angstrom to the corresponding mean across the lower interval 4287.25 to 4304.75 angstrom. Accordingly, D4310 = 1.11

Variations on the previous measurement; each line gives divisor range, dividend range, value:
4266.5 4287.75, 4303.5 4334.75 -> 0.94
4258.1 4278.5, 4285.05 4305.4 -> 0.88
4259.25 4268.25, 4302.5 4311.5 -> 0.79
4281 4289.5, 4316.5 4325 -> 1.05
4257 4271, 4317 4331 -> 0.94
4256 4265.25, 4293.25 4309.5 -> 0.82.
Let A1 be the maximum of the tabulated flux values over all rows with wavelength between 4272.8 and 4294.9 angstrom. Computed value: 3.116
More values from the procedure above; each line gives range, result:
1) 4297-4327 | 3.237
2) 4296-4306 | 2.769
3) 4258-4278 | 3.346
